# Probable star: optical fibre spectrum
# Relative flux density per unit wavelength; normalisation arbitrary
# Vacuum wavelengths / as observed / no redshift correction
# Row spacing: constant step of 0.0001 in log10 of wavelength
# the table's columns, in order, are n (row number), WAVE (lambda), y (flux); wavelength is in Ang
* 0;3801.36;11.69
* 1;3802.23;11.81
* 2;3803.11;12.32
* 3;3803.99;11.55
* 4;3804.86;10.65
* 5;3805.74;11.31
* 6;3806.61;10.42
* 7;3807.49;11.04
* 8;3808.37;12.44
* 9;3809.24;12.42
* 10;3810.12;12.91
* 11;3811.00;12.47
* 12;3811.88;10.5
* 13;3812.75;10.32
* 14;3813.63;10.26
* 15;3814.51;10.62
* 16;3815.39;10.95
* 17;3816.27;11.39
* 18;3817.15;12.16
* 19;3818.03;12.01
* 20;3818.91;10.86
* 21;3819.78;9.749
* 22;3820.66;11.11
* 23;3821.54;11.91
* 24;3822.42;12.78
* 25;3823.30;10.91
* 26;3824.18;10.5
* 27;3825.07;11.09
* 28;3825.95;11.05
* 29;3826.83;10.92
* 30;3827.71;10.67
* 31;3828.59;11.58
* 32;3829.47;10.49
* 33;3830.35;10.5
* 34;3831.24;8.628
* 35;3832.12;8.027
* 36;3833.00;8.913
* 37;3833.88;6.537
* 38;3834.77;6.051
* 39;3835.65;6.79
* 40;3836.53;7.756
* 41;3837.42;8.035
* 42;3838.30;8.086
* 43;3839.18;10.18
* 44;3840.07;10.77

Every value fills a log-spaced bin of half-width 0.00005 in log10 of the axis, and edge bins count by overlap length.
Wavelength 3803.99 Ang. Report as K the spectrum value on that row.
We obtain 11.55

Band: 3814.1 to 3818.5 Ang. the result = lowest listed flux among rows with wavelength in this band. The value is 10.62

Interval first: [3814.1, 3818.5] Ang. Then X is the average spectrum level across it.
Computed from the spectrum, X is 11.4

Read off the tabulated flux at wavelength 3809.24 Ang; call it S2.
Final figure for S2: 12.42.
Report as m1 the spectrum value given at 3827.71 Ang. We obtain 10.67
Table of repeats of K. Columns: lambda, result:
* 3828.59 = 11.58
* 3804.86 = 10.65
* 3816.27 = 11.39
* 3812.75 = 10.32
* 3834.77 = 6.051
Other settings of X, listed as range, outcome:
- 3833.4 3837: 6.81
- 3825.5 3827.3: 11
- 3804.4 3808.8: 11.2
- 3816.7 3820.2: 11.2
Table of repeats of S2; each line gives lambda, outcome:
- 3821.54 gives 11.91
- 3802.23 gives 11.81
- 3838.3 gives 8.086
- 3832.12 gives 8.027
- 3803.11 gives 12.32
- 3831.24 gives 8.628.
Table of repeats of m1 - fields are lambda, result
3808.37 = 12.44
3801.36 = 11.69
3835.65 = 6.79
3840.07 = 10.77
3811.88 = 10.5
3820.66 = 11.11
